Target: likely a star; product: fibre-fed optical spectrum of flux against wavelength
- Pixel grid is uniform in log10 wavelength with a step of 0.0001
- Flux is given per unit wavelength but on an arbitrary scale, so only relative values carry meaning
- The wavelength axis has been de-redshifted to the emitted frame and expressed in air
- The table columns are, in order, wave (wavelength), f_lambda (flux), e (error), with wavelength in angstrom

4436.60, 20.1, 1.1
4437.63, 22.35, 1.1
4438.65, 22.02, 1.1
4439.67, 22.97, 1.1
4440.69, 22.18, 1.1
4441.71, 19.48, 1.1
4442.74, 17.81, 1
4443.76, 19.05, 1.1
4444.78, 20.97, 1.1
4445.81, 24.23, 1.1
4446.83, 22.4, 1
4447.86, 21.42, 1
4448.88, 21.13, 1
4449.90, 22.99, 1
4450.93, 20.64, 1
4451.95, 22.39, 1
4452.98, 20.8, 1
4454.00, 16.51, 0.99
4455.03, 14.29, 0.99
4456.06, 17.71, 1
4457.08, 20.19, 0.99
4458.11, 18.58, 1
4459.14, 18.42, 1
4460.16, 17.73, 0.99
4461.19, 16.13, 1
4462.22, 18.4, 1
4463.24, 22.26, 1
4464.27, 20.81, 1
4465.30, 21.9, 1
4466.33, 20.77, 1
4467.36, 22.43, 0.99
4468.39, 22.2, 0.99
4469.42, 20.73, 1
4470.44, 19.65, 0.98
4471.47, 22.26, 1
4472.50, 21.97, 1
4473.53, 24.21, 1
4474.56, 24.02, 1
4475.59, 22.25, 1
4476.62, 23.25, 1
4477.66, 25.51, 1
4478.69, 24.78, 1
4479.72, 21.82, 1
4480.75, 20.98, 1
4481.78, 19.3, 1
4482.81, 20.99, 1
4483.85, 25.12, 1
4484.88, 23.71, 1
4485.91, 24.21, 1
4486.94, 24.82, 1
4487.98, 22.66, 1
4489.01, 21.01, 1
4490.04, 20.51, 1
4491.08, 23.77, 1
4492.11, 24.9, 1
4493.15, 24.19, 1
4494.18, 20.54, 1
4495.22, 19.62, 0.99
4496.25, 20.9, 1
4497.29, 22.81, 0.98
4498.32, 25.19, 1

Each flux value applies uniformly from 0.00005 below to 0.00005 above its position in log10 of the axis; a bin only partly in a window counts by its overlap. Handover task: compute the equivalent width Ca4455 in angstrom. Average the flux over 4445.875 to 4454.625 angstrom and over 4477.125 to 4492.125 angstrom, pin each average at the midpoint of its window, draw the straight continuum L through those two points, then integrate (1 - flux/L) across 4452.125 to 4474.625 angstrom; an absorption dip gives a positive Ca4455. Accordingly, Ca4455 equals 1.8 angstrom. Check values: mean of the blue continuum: 21.1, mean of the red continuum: 22.9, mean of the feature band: 20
